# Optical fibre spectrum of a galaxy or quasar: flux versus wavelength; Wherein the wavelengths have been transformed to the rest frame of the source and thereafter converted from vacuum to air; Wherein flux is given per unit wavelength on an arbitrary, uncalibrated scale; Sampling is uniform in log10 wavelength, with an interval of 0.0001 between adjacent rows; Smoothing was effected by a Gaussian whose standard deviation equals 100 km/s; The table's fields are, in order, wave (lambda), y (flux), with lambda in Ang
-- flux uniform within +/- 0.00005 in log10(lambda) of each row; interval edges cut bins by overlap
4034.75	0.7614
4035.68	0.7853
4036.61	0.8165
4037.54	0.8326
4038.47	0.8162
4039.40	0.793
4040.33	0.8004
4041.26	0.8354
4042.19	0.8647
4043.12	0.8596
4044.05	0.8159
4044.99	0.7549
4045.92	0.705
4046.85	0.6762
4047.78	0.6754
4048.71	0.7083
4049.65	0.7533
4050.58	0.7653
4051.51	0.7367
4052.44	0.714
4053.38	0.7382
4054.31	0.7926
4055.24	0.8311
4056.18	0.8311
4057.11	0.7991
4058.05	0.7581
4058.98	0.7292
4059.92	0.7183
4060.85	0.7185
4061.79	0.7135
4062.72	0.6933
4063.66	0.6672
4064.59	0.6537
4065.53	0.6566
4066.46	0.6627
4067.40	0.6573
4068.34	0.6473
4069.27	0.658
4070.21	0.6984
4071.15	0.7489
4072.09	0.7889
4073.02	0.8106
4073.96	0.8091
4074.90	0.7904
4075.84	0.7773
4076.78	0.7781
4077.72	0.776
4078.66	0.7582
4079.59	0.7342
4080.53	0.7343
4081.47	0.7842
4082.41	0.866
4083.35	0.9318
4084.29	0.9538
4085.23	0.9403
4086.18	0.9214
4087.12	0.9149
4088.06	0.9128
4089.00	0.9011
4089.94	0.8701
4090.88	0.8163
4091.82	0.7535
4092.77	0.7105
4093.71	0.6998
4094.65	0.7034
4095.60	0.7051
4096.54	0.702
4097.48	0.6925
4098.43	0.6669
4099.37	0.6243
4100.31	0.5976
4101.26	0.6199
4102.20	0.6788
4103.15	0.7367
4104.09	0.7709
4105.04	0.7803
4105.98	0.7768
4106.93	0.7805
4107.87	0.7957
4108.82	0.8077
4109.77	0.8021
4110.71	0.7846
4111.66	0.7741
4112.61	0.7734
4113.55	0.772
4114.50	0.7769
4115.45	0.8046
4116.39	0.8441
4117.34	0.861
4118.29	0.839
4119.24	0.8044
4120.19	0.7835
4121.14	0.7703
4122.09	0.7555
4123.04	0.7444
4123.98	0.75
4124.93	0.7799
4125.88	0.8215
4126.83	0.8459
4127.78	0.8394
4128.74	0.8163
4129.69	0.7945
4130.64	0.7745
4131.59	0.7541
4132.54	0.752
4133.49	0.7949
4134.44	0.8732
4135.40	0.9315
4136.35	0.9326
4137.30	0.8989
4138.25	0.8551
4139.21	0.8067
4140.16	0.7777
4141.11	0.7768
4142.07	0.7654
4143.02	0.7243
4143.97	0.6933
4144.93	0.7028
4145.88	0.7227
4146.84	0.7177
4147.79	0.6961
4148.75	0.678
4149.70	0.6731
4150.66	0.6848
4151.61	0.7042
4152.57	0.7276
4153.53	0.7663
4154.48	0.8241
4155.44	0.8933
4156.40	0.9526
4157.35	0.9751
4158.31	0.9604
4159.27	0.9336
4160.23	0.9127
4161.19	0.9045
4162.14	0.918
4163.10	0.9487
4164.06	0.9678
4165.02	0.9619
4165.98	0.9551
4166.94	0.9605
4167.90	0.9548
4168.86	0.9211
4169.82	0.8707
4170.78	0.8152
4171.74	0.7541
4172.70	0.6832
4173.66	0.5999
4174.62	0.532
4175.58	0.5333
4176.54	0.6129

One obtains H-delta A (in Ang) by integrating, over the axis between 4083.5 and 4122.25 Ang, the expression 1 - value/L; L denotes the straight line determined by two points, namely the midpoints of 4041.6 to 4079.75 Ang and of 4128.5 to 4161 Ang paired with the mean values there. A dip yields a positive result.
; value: -0.5 Ang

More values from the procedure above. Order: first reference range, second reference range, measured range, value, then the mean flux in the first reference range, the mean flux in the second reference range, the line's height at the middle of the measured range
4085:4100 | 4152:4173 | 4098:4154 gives 4.2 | 0.779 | 0.89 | 0.832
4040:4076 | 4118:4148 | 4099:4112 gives 0.6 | 0.743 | 0.791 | 0.774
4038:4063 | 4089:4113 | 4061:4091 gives -1.2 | 0.763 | 0.74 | 0.752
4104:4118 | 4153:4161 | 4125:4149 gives 1.8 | 0.795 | 0.901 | 0.855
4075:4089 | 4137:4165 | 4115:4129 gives 0.4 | 0.842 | 0.814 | 0.826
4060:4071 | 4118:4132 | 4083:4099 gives -1.8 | 0.679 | 0.791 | 0.727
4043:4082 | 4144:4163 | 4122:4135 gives -0.1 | 0.739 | 0.808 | 0.789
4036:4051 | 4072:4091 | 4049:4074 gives 2.4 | 0.779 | 0.838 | 0.807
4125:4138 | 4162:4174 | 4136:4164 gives 1.3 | 0.832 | 0.872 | 0.852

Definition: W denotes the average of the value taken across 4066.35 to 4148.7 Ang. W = 0.778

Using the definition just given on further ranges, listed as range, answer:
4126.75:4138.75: 0.835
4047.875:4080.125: 0.737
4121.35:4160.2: 0.798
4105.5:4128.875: 0.796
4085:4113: 0.765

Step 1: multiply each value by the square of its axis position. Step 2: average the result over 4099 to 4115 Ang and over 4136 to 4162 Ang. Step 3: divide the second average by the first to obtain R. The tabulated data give 1.1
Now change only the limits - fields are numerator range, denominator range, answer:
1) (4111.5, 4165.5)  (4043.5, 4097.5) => 1.10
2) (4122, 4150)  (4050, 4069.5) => 1.12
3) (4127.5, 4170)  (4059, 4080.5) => 1.19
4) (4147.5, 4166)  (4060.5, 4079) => 1.23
